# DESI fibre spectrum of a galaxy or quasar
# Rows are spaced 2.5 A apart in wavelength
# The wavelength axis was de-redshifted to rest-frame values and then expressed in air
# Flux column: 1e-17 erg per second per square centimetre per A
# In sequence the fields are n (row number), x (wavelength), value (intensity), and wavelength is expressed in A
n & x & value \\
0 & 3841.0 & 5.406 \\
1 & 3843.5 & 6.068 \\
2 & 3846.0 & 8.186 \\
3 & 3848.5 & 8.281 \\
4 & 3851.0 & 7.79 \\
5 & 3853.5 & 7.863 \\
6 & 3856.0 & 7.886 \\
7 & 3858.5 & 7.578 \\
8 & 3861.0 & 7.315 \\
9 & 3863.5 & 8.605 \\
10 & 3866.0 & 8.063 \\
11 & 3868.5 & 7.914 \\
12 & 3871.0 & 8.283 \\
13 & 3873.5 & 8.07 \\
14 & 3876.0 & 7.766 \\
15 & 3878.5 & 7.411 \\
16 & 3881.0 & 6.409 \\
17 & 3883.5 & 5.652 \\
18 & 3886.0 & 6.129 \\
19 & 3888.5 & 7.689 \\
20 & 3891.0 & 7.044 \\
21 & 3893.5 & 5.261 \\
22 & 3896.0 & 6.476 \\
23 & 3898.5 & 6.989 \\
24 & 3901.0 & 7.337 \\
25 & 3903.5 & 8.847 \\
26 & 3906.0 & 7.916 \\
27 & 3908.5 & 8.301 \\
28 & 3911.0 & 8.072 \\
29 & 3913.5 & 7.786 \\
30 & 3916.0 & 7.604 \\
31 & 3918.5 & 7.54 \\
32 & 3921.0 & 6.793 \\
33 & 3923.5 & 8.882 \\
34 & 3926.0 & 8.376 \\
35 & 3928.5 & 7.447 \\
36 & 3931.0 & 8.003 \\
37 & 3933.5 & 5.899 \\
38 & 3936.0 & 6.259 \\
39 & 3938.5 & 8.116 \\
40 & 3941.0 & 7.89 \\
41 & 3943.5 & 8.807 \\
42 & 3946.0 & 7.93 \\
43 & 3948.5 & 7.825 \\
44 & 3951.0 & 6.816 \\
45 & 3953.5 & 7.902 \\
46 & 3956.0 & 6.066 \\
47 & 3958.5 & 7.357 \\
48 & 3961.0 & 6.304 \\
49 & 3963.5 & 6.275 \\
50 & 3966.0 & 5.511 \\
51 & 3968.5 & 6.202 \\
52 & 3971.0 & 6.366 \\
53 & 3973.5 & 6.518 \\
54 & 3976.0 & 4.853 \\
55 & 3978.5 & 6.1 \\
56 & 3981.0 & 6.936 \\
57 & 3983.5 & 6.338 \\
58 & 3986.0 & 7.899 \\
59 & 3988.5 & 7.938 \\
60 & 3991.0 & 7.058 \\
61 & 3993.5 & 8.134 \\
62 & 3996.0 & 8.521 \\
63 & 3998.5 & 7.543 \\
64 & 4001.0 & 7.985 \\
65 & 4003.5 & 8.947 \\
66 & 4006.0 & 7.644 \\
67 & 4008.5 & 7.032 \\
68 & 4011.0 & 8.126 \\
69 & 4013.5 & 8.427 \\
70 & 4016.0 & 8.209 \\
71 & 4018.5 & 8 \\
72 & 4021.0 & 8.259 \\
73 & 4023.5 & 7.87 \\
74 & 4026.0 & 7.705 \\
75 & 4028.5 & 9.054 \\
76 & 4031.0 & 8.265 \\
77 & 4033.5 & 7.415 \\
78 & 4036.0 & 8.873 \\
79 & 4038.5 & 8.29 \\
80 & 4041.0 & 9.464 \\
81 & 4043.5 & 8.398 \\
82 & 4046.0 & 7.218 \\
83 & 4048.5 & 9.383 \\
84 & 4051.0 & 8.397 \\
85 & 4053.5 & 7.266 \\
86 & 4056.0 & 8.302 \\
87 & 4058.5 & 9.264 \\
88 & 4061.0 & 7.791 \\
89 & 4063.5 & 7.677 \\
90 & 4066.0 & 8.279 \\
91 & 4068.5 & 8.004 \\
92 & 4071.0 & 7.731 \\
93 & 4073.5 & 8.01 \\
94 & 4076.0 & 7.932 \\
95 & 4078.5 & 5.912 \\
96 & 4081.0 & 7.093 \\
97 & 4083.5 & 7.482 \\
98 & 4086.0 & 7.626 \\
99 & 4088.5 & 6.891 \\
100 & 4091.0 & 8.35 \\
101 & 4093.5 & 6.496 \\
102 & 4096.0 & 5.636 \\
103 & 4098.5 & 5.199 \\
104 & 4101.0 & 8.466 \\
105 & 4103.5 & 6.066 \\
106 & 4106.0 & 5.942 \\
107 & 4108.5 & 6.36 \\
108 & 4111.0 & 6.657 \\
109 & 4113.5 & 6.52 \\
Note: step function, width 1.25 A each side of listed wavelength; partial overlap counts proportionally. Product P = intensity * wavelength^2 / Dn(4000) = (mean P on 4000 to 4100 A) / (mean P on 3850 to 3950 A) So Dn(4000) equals 1.1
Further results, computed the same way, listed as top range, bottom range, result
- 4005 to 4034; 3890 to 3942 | 1.13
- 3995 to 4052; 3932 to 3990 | 1.23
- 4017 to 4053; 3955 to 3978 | 1.40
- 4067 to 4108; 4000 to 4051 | 0.88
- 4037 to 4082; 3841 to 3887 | 1.19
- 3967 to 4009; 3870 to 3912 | 1.04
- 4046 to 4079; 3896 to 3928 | 1.11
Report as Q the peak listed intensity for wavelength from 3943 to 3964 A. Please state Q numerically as 8.807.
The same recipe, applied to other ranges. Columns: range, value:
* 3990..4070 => 9.464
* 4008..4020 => 8.427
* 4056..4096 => 9.264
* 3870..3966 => 8.882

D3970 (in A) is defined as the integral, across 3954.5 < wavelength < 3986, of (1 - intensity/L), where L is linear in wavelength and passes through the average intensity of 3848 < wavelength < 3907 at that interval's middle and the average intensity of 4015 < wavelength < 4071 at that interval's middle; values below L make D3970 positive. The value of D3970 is 6.25 A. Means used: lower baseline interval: 7.43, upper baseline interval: 8.23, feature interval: 6.31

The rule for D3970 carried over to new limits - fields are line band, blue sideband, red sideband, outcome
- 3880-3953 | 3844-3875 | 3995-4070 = 5.7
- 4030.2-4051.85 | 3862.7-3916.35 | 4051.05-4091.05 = -2.1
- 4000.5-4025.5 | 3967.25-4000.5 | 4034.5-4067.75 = -1.6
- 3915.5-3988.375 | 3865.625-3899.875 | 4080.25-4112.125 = -1.0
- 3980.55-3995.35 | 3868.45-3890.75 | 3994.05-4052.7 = 1.0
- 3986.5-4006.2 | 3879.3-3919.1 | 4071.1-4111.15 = -2.6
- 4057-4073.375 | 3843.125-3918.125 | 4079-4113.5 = -3.0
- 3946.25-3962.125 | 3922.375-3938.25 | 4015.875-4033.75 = 1.2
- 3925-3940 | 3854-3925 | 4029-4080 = 0.6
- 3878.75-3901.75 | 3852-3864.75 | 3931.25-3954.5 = 3.4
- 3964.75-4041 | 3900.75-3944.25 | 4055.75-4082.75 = 2.1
